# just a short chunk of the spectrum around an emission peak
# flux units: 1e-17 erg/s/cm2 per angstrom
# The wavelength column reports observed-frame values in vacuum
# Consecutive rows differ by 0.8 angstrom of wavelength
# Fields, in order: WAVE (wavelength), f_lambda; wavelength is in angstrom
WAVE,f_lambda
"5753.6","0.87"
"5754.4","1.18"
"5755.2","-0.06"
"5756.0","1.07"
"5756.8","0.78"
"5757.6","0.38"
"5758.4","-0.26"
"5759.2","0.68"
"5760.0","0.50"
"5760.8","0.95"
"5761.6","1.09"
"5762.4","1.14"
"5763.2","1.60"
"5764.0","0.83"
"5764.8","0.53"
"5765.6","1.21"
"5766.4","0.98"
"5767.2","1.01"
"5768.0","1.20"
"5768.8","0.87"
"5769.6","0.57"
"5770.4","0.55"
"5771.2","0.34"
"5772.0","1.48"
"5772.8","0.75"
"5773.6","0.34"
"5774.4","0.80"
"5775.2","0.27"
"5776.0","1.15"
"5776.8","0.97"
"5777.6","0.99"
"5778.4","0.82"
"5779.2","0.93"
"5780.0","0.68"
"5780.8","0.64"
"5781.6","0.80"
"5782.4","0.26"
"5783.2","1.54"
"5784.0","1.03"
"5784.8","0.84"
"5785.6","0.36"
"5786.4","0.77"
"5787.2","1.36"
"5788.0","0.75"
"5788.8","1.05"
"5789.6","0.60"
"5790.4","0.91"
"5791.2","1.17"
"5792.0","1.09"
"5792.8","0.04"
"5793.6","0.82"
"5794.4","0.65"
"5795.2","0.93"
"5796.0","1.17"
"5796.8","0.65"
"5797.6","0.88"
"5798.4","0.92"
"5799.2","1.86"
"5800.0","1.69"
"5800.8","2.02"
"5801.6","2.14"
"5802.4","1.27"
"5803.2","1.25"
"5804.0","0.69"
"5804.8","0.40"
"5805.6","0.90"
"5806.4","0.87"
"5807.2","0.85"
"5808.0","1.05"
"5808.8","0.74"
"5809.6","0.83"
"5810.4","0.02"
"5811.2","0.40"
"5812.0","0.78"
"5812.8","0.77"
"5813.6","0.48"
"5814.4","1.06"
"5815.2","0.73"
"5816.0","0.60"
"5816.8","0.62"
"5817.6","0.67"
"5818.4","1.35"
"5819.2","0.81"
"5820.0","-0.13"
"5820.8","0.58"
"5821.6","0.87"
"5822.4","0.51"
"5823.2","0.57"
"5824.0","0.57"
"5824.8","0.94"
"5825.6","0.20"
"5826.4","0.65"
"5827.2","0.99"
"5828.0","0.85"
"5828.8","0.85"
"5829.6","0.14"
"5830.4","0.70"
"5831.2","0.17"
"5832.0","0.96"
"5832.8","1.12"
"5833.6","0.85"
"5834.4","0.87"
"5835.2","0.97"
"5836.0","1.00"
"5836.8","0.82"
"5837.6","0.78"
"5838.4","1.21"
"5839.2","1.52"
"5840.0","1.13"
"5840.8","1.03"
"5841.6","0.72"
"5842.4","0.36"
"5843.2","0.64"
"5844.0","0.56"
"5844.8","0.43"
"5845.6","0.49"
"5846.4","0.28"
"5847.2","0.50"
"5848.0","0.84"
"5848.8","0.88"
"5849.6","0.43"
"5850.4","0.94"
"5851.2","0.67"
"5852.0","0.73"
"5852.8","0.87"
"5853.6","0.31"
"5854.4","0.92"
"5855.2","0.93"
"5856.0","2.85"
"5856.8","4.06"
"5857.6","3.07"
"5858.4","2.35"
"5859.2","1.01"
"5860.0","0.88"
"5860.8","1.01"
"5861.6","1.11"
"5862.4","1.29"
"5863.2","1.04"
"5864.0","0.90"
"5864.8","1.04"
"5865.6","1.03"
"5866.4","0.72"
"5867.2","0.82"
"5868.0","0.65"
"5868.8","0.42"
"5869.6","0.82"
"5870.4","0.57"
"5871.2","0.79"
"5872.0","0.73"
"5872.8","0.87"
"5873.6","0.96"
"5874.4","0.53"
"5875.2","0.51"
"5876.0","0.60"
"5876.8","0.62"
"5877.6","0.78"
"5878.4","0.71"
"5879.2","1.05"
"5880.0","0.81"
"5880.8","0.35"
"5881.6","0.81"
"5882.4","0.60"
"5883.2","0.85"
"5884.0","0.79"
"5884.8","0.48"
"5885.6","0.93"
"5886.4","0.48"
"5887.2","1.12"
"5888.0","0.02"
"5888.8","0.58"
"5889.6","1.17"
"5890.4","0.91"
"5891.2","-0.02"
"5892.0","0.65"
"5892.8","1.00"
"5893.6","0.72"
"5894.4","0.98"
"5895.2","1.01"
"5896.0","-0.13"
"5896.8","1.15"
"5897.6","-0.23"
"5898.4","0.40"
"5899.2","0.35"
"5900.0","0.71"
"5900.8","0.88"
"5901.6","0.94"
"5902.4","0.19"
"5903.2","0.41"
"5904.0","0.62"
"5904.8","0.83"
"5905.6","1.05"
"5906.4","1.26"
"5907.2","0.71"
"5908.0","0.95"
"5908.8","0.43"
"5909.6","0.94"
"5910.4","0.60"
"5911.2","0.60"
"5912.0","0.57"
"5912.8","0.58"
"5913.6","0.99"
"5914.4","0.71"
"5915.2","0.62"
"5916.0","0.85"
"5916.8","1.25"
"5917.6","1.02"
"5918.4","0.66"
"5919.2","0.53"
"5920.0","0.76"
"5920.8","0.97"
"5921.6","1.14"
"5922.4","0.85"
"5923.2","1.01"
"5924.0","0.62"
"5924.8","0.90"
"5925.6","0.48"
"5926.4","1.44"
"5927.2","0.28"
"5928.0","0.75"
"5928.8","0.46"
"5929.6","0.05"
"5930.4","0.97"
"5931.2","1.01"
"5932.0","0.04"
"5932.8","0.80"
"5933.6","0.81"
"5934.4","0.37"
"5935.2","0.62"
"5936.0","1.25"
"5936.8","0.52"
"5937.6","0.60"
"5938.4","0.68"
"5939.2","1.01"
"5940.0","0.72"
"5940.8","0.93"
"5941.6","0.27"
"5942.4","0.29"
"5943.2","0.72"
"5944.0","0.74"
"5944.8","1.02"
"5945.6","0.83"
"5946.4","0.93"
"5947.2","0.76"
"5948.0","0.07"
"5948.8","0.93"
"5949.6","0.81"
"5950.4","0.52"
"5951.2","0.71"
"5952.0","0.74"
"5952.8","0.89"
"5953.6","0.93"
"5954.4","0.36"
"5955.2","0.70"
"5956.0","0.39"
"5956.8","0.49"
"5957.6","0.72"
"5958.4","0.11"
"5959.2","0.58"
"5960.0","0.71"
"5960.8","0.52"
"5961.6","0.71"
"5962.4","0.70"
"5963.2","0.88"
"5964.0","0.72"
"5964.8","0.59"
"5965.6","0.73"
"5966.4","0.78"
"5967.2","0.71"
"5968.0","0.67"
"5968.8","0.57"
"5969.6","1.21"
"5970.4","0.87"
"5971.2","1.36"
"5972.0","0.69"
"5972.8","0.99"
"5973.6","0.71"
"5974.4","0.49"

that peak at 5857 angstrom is [O III] 5007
